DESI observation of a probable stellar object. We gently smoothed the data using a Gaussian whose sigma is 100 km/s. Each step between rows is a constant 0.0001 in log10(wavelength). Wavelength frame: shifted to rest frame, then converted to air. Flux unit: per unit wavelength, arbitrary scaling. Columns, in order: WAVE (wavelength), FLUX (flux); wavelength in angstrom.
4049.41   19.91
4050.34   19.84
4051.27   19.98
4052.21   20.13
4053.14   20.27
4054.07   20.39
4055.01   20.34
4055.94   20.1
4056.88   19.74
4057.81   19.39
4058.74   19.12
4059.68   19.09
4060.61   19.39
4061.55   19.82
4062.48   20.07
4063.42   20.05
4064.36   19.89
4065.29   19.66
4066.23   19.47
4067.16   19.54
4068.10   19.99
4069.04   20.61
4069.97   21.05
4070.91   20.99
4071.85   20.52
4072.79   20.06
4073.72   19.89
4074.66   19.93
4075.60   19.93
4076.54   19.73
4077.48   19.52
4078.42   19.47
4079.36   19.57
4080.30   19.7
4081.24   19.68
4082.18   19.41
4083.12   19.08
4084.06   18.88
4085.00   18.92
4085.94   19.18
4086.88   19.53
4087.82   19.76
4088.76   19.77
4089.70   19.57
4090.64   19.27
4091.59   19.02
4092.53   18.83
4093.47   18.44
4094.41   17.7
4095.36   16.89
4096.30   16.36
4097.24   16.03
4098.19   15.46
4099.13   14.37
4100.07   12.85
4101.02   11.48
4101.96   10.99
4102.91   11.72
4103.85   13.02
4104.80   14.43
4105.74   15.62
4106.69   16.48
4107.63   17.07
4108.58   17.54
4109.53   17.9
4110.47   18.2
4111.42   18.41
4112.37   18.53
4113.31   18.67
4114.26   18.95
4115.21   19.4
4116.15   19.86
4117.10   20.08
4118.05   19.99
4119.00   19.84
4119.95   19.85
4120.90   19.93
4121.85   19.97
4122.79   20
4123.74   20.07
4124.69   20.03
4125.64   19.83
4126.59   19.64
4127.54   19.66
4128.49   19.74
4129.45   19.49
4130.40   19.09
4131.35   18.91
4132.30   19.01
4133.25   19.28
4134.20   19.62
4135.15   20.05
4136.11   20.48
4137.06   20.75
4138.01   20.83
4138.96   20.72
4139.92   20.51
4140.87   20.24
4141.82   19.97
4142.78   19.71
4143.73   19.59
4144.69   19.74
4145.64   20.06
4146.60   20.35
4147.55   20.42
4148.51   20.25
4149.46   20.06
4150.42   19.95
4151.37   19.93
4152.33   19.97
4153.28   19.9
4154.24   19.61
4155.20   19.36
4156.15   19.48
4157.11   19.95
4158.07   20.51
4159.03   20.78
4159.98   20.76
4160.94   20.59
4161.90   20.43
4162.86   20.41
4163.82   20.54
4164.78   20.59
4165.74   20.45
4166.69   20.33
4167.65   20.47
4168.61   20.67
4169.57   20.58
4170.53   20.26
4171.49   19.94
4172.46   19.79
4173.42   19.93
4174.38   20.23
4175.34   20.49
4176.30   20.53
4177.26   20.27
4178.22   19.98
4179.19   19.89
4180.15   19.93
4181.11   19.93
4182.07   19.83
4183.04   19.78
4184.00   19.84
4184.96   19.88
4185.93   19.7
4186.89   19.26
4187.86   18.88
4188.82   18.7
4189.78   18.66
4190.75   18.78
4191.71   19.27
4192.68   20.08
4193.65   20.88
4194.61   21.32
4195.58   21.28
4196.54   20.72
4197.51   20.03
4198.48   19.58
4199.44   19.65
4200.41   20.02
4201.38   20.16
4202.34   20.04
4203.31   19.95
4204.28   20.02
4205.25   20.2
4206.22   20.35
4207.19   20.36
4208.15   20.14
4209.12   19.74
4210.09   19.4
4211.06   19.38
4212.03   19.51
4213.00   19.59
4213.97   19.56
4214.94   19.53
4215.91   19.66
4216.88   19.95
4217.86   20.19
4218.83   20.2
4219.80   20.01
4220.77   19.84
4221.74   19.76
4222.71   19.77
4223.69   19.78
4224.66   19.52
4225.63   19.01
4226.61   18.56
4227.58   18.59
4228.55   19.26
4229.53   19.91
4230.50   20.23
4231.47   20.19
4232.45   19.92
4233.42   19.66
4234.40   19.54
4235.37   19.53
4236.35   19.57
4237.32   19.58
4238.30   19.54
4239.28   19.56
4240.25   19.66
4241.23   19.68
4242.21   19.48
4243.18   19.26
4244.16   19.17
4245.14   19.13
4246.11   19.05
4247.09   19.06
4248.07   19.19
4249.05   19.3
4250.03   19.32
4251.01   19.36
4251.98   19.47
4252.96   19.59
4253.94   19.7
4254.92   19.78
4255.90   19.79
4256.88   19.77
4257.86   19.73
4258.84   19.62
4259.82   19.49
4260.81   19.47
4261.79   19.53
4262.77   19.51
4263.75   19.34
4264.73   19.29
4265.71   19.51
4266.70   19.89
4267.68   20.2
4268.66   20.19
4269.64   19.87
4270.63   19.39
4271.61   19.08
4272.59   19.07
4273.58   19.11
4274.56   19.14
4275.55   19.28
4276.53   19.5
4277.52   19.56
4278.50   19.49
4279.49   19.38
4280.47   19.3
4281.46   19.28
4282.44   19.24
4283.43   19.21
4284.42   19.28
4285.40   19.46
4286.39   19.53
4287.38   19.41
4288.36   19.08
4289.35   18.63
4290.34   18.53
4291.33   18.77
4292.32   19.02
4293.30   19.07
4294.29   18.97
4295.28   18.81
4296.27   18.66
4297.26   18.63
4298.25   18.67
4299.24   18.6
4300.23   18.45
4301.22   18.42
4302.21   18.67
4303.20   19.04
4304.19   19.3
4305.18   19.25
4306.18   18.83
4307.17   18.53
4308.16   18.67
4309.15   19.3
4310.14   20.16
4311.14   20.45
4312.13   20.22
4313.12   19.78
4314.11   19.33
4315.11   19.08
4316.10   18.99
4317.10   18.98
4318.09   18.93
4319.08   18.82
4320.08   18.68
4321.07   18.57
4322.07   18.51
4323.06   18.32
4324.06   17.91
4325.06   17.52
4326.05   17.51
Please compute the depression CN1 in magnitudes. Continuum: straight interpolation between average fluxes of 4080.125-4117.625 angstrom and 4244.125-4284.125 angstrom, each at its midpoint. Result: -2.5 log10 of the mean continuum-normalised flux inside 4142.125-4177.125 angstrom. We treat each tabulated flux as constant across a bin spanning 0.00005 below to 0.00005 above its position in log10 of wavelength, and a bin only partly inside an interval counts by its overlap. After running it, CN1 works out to -0.11 mag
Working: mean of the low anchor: 17.4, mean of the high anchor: 19.4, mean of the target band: 20.2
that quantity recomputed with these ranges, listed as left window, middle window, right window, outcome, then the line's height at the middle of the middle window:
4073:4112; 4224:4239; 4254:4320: -0.04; 18.8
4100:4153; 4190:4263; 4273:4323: -0.04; 19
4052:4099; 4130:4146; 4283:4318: -0.04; 19.3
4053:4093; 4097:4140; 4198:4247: 0.09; 19.7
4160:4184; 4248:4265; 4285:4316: 0.00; 19.5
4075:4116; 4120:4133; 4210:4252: -0.09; 18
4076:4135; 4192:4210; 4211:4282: -0.06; 19.1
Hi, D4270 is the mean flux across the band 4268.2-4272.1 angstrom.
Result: 19.6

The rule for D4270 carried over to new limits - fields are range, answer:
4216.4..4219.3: 20.1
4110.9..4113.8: 18.5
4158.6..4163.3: 20.6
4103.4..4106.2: 14.4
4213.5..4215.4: 19.5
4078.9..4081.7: 19.6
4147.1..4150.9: 20.2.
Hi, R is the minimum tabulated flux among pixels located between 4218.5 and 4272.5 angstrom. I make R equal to 18.56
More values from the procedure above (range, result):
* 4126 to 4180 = 18.91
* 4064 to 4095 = 17.7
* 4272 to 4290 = 18.63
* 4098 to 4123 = 10.99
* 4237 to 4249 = 19.05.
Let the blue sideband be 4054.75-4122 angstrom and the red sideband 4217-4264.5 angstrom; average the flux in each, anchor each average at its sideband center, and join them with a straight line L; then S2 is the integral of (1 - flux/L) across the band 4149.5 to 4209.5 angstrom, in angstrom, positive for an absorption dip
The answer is -2.9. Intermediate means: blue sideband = 18.5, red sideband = 19.5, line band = 20.1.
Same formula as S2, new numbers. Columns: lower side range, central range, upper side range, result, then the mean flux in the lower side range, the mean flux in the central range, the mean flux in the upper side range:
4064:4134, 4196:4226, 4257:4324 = -1.5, 18.5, 19.9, 19.2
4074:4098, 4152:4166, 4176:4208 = -0.4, 18.9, 20.2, 19.9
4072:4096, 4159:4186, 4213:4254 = -1.1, 19.3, 20.2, 19.5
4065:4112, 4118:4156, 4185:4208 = -2.1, 18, 19.9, 19.9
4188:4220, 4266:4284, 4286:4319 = -0.2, 19.9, 19.4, 19.1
